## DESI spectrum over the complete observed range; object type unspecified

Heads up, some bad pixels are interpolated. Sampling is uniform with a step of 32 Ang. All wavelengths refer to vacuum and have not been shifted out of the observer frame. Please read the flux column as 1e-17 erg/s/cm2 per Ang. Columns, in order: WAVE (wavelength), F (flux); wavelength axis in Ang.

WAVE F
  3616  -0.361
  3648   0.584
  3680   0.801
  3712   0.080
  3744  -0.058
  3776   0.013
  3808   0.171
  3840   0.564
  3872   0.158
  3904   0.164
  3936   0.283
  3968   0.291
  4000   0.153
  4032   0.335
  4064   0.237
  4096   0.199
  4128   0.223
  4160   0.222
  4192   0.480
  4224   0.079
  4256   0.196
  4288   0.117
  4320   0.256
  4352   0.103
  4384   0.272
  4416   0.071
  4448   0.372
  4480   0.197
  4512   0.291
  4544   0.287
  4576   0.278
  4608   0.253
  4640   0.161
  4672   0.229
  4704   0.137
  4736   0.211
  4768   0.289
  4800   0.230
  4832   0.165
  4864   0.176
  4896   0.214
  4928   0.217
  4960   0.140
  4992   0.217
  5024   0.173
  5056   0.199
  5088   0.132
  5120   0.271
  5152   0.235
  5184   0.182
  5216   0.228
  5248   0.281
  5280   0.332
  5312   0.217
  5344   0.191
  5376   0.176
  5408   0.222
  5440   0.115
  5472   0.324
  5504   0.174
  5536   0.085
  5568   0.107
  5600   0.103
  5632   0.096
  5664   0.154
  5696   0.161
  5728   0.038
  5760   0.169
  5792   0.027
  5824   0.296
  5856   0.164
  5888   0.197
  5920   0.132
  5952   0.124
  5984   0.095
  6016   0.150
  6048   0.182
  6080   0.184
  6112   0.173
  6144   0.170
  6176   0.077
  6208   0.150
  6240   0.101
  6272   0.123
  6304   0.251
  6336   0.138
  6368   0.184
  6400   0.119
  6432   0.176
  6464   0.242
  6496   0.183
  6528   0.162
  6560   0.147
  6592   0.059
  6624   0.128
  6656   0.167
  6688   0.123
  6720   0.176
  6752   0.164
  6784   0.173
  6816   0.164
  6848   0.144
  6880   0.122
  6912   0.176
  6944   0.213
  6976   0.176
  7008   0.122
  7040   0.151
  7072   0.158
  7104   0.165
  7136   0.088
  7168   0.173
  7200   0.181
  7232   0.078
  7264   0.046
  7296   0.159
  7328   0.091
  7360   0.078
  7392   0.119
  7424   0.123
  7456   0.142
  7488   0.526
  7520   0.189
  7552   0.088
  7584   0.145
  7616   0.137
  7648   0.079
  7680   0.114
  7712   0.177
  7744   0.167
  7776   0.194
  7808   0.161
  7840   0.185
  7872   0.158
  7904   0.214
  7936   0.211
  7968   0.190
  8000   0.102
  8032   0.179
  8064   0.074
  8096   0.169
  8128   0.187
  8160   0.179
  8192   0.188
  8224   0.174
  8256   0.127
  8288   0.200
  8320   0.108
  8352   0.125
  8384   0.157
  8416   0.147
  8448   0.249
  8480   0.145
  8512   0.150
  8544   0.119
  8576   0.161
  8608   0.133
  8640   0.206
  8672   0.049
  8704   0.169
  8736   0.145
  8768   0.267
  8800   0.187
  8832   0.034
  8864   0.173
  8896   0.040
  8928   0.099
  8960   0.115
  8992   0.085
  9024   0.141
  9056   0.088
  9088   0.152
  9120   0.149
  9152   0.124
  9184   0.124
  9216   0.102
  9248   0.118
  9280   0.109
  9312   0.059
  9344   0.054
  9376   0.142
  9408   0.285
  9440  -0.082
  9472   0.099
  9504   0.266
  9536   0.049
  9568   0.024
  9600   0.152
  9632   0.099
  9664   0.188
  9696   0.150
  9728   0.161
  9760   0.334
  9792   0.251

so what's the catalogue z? 1.008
